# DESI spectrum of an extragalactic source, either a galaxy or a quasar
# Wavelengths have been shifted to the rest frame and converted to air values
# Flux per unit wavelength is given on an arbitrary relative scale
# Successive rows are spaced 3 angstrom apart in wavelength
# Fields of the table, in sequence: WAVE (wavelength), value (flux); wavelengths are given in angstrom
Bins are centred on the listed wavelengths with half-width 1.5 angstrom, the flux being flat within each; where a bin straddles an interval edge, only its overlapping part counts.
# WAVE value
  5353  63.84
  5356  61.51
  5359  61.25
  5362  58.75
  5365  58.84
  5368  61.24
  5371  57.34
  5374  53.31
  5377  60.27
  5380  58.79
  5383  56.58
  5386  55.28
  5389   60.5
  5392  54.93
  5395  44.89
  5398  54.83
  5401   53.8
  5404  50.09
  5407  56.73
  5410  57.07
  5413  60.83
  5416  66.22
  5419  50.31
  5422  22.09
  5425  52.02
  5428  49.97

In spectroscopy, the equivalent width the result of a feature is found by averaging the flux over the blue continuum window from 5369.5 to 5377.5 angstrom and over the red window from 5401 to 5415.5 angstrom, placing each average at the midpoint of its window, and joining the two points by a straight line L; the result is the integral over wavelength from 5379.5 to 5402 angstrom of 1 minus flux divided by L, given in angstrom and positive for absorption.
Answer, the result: 0.71 angstrom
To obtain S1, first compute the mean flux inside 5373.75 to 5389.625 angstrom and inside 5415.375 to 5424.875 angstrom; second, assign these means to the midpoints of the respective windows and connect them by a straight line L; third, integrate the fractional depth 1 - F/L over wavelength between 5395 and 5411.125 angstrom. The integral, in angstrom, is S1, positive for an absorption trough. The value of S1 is -0.9 angstrom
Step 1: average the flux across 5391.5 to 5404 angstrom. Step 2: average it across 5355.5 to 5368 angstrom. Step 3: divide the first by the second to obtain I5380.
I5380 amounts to 0.86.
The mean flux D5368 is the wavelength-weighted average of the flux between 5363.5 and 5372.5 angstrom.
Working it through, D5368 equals 59.1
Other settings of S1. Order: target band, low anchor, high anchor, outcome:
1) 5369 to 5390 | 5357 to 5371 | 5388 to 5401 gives -0.3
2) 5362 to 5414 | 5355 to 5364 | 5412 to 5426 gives -0.9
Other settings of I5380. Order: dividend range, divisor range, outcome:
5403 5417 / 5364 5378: 1.00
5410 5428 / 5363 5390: 0.88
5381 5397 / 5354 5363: 0.90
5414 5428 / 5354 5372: 0.81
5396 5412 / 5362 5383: 0.93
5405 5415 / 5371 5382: 1.01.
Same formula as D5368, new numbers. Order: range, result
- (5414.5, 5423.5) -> 46.2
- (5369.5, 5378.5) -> 57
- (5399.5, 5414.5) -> 55.7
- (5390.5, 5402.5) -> 52.1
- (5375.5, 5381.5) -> 59.5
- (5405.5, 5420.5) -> 58.2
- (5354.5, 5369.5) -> 60.3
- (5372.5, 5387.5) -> 56.8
